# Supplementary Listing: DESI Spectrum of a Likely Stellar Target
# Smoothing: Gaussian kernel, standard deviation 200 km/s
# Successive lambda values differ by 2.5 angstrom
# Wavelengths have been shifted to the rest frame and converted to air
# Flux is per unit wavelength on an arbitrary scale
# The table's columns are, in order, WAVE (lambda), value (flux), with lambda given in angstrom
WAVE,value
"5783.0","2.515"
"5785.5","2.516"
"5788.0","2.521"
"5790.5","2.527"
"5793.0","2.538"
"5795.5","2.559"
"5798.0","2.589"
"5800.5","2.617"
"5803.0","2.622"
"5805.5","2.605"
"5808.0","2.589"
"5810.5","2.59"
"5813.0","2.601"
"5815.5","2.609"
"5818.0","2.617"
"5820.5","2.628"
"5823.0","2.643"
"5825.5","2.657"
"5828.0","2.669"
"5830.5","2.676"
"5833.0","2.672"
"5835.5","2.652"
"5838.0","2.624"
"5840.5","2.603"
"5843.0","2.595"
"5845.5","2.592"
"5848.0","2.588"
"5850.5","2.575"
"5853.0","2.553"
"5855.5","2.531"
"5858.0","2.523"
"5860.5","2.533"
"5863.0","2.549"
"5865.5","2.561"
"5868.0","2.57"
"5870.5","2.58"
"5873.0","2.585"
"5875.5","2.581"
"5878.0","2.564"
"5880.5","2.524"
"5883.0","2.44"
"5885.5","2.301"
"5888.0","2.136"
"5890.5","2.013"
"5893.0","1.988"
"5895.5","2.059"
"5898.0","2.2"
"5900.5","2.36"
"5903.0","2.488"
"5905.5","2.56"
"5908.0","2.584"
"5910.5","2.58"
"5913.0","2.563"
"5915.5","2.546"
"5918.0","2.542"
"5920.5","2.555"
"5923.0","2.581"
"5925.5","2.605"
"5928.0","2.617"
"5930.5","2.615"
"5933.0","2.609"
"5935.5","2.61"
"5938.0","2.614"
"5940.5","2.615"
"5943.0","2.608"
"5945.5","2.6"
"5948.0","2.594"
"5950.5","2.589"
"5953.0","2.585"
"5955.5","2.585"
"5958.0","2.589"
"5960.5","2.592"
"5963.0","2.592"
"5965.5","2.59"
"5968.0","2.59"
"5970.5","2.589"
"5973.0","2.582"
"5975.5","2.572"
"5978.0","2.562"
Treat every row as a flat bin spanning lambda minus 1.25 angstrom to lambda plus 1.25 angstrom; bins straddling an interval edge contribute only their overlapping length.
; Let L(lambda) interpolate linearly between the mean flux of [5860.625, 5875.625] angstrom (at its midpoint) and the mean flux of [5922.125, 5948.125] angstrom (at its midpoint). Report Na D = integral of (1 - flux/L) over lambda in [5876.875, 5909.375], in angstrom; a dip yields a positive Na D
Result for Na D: 3.24 angstrom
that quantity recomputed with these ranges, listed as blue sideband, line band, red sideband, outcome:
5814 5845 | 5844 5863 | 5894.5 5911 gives 0.02 angstrom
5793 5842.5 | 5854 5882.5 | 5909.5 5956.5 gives 0.60 angstrom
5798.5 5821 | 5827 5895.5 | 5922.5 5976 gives 2.69 angstrom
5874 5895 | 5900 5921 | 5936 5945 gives -0.73 angstrom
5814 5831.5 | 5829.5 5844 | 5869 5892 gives -0.29 angstrom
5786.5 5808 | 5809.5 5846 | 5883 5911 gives -2.08 angstrom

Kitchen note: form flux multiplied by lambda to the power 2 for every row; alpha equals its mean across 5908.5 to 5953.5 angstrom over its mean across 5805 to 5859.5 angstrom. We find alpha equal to 1.0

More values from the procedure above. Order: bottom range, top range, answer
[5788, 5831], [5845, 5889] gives 0.99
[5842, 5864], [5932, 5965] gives 1.05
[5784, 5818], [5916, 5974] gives 1.06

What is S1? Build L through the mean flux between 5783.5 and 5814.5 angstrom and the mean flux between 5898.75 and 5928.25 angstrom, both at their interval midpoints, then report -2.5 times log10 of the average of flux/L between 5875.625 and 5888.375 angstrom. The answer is 0.05 mag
